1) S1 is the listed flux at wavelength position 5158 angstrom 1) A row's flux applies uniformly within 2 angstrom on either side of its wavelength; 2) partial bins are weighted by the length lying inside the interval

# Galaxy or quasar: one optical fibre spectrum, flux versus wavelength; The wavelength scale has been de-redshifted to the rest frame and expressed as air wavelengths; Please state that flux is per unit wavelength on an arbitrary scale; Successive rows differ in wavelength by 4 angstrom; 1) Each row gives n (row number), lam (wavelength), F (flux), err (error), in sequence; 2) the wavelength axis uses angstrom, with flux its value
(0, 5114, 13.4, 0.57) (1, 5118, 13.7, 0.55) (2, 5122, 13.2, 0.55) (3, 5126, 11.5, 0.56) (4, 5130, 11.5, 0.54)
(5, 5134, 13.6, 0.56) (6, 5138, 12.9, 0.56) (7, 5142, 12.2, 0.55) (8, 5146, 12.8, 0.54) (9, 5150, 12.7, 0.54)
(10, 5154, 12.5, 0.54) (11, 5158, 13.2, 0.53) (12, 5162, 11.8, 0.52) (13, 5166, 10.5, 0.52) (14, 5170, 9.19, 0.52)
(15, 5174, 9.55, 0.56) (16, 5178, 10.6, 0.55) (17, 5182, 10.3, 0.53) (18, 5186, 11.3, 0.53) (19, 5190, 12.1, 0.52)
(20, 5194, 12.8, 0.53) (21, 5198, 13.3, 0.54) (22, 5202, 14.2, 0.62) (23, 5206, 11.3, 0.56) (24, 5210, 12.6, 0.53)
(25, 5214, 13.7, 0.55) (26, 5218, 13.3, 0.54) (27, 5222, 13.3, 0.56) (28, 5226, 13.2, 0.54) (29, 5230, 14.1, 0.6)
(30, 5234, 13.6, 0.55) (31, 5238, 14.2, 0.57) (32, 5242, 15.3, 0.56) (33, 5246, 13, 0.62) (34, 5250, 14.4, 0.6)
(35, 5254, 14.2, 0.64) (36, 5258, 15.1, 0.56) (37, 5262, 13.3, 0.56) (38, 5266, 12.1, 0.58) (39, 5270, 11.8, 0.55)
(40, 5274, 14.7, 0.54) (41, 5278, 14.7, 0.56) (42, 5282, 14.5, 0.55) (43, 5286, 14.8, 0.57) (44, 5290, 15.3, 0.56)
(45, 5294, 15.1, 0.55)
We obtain 13.2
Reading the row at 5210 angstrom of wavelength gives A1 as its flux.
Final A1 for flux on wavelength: 12.6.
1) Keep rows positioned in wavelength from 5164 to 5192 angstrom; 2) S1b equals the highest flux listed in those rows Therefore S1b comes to 12.1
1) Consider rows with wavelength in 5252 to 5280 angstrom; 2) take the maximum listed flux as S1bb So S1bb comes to 15.1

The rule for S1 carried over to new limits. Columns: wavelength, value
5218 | 13.3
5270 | 11.8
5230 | 14.1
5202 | 14.2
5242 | 15.3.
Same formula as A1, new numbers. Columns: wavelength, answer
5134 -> 13.6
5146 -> 12.8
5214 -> 13.7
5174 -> 9.55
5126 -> 11.5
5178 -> 10.6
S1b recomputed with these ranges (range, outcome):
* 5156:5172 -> 13.2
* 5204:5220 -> 13.7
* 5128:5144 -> 13.6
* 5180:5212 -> 14.2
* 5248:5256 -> 14.4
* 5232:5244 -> 15.3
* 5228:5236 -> 14.1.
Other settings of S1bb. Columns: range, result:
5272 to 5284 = 14.7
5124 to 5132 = 11.5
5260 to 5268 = 13.3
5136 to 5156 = 12.9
